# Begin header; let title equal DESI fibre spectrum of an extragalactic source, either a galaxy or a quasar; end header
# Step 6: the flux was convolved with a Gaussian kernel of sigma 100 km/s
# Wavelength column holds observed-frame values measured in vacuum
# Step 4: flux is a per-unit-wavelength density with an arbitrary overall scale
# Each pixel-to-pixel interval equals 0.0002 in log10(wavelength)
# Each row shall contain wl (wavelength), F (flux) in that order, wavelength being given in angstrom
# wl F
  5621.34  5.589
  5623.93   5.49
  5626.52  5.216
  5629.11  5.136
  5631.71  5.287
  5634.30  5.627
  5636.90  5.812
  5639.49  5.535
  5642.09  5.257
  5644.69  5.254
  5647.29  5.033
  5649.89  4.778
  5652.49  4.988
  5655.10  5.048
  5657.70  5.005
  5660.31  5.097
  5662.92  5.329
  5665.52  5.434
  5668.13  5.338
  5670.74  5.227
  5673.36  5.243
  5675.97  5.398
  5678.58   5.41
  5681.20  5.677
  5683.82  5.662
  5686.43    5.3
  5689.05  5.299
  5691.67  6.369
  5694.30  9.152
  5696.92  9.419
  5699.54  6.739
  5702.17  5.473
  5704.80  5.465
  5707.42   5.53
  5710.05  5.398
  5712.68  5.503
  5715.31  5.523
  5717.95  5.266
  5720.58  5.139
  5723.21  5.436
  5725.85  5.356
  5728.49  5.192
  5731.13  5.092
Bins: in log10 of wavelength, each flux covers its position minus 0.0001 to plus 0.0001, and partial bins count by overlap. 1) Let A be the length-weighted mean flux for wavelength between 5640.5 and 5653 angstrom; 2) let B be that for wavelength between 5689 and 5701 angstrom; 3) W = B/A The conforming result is 1.49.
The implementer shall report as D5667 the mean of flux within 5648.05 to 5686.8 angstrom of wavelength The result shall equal 5.26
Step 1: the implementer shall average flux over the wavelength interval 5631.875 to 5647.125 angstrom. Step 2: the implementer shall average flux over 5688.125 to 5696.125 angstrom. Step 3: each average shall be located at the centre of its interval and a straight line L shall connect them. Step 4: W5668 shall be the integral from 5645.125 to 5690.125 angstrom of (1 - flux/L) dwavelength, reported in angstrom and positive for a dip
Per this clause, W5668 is 7.83 angstrom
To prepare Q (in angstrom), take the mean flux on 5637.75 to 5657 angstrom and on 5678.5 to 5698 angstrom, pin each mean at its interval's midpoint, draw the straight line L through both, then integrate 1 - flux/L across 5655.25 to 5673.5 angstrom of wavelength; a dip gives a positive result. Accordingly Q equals 1.6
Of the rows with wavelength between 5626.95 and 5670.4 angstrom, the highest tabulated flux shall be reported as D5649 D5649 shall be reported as 5.812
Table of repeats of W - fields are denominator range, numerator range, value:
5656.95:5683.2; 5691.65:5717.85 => 1.20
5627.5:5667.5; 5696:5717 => 1.15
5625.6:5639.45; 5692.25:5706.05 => 1.33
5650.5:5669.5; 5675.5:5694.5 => 1.14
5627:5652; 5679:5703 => 1.24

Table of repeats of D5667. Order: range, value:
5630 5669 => 5.25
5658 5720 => 5.82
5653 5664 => 5.1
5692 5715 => 6.53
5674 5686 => 5.51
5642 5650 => 5.1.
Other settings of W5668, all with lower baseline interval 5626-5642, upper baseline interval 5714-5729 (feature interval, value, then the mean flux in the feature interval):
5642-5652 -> 0.7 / 5.05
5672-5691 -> -0.3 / 5.46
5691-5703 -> -5.0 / 7.56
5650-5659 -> 0.7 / 4.98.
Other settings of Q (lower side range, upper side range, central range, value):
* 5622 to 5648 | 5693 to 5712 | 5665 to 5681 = 2.0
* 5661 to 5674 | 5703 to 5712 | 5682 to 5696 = -2.6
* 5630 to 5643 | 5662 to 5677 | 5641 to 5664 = 1.4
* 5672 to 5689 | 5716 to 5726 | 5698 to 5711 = -1.1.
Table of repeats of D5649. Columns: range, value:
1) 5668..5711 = 9.419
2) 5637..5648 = 5.535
